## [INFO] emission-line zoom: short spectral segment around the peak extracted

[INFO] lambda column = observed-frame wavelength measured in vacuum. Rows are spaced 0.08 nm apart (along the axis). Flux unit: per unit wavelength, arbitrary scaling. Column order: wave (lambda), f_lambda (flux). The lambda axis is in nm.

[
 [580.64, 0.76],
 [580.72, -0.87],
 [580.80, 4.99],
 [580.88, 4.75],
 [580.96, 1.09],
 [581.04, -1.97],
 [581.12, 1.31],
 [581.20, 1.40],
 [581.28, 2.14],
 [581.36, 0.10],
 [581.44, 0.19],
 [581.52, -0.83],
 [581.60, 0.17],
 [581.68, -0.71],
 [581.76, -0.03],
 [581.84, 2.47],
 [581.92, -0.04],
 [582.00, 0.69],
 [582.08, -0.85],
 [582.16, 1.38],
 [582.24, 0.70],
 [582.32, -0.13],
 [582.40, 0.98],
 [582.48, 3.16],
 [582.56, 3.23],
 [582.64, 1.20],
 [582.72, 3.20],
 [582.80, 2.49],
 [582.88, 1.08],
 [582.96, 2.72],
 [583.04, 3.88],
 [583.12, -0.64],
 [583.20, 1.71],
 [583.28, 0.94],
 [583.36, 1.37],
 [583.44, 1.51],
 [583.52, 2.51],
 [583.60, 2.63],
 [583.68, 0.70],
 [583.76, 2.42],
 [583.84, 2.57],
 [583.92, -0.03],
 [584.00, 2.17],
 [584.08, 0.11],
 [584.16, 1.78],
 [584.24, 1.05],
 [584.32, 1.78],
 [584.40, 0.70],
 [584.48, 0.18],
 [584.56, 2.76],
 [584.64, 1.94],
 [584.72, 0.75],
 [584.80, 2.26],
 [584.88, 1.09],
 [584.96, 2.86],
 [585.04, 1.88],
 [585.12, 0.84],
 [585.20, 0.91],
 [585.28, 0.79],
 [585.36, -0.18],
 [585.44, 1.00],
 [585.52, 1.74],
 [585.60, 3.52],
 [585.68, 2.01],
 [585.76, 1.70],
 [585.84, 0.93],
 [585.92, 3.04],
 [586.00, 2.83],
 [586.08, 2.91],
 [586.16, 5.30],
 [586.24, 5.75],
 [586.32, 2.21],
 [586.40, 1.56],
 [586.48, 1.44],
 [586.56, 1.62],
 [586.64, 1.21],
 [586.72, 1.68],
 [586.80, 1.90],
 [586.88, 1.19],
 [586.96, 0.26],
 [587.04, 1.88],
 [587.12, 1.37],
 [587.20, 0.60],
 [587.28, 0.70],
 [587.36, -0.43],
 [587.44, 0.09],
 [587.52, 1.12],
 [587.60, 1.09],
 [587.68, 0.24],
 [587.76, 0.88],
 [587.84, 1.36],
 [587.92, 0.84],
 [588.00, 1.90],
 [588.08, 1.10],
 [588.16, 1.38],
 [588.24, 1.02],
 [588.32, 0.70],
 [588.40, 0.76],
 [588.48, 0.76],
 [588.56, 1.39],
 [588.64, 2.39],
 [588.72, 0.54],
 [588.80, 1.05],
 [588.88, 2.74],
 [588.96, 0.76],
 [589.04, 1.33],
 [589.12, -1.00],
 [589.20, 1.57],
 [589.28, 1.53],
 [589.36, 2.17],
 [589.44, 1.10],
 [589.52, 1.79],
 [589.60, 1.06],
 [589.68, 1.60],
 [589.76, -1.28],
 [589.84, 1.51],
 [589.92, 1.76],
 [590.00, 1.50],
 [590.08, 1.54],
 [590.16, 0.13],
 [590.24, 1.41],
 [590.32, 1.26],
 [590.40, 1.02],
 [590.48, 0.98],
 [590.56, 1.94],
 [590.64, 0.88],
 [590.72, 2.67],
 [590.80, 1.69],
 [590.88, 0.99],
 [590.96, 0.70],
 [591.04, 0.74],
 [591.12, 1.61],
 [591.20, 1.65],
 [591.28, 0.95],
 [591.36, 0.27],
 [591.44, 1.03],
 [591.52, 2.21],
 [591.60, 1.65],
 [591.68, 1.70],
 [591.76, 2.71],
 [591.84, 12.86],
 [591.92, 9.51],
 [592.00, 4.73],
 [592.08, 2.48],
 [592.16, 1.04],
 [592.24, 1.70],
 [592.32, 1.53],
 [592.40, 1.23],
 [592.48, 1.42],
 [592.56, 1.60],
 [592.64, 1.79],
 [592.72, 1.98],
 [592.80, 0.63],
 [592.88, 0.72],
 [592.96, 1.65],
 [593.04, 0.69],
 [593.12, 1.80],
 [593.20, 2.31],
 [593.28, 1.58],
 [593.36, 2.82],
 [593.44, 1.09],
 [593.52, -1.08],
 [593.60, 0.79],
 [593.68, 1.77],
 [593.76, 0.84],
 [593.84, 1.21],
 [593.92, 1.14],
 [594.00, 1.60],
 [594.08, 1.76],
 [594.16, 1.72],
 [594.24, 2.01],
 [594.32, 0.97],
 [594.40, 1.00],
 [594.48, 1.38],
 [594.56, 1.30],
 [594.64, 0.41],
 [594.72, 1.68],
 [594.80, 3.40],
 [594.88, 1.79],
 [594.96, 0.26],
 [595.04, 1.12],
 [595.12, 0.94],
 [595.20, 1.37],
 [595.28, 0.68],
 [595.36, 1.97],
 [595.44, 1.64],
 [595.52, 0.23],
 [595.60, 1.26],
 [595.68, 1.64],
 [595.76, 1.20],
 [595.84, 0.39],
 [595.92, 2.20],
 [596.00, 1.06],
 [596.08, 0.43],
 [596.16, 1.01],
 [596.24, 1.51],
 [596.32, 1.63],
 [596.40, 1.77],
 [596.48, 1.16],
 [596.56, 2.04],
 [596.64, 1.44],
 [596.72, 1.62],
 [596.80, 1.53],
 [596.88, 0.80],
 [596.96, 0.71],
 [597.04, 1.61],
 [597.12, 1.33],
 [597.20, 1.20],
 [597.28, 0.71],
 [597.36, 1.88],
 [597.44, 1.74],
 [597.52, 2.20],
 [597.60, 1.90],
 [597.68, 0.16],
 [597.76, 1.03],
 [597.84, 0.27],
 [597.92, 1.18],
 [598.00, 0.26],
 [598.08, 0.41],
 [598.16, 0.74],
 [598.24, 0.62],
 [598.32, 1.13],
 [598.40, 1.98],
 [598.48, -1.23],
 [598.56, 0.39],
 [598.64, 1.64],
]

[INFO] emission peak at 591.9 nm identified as [O III] 5007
